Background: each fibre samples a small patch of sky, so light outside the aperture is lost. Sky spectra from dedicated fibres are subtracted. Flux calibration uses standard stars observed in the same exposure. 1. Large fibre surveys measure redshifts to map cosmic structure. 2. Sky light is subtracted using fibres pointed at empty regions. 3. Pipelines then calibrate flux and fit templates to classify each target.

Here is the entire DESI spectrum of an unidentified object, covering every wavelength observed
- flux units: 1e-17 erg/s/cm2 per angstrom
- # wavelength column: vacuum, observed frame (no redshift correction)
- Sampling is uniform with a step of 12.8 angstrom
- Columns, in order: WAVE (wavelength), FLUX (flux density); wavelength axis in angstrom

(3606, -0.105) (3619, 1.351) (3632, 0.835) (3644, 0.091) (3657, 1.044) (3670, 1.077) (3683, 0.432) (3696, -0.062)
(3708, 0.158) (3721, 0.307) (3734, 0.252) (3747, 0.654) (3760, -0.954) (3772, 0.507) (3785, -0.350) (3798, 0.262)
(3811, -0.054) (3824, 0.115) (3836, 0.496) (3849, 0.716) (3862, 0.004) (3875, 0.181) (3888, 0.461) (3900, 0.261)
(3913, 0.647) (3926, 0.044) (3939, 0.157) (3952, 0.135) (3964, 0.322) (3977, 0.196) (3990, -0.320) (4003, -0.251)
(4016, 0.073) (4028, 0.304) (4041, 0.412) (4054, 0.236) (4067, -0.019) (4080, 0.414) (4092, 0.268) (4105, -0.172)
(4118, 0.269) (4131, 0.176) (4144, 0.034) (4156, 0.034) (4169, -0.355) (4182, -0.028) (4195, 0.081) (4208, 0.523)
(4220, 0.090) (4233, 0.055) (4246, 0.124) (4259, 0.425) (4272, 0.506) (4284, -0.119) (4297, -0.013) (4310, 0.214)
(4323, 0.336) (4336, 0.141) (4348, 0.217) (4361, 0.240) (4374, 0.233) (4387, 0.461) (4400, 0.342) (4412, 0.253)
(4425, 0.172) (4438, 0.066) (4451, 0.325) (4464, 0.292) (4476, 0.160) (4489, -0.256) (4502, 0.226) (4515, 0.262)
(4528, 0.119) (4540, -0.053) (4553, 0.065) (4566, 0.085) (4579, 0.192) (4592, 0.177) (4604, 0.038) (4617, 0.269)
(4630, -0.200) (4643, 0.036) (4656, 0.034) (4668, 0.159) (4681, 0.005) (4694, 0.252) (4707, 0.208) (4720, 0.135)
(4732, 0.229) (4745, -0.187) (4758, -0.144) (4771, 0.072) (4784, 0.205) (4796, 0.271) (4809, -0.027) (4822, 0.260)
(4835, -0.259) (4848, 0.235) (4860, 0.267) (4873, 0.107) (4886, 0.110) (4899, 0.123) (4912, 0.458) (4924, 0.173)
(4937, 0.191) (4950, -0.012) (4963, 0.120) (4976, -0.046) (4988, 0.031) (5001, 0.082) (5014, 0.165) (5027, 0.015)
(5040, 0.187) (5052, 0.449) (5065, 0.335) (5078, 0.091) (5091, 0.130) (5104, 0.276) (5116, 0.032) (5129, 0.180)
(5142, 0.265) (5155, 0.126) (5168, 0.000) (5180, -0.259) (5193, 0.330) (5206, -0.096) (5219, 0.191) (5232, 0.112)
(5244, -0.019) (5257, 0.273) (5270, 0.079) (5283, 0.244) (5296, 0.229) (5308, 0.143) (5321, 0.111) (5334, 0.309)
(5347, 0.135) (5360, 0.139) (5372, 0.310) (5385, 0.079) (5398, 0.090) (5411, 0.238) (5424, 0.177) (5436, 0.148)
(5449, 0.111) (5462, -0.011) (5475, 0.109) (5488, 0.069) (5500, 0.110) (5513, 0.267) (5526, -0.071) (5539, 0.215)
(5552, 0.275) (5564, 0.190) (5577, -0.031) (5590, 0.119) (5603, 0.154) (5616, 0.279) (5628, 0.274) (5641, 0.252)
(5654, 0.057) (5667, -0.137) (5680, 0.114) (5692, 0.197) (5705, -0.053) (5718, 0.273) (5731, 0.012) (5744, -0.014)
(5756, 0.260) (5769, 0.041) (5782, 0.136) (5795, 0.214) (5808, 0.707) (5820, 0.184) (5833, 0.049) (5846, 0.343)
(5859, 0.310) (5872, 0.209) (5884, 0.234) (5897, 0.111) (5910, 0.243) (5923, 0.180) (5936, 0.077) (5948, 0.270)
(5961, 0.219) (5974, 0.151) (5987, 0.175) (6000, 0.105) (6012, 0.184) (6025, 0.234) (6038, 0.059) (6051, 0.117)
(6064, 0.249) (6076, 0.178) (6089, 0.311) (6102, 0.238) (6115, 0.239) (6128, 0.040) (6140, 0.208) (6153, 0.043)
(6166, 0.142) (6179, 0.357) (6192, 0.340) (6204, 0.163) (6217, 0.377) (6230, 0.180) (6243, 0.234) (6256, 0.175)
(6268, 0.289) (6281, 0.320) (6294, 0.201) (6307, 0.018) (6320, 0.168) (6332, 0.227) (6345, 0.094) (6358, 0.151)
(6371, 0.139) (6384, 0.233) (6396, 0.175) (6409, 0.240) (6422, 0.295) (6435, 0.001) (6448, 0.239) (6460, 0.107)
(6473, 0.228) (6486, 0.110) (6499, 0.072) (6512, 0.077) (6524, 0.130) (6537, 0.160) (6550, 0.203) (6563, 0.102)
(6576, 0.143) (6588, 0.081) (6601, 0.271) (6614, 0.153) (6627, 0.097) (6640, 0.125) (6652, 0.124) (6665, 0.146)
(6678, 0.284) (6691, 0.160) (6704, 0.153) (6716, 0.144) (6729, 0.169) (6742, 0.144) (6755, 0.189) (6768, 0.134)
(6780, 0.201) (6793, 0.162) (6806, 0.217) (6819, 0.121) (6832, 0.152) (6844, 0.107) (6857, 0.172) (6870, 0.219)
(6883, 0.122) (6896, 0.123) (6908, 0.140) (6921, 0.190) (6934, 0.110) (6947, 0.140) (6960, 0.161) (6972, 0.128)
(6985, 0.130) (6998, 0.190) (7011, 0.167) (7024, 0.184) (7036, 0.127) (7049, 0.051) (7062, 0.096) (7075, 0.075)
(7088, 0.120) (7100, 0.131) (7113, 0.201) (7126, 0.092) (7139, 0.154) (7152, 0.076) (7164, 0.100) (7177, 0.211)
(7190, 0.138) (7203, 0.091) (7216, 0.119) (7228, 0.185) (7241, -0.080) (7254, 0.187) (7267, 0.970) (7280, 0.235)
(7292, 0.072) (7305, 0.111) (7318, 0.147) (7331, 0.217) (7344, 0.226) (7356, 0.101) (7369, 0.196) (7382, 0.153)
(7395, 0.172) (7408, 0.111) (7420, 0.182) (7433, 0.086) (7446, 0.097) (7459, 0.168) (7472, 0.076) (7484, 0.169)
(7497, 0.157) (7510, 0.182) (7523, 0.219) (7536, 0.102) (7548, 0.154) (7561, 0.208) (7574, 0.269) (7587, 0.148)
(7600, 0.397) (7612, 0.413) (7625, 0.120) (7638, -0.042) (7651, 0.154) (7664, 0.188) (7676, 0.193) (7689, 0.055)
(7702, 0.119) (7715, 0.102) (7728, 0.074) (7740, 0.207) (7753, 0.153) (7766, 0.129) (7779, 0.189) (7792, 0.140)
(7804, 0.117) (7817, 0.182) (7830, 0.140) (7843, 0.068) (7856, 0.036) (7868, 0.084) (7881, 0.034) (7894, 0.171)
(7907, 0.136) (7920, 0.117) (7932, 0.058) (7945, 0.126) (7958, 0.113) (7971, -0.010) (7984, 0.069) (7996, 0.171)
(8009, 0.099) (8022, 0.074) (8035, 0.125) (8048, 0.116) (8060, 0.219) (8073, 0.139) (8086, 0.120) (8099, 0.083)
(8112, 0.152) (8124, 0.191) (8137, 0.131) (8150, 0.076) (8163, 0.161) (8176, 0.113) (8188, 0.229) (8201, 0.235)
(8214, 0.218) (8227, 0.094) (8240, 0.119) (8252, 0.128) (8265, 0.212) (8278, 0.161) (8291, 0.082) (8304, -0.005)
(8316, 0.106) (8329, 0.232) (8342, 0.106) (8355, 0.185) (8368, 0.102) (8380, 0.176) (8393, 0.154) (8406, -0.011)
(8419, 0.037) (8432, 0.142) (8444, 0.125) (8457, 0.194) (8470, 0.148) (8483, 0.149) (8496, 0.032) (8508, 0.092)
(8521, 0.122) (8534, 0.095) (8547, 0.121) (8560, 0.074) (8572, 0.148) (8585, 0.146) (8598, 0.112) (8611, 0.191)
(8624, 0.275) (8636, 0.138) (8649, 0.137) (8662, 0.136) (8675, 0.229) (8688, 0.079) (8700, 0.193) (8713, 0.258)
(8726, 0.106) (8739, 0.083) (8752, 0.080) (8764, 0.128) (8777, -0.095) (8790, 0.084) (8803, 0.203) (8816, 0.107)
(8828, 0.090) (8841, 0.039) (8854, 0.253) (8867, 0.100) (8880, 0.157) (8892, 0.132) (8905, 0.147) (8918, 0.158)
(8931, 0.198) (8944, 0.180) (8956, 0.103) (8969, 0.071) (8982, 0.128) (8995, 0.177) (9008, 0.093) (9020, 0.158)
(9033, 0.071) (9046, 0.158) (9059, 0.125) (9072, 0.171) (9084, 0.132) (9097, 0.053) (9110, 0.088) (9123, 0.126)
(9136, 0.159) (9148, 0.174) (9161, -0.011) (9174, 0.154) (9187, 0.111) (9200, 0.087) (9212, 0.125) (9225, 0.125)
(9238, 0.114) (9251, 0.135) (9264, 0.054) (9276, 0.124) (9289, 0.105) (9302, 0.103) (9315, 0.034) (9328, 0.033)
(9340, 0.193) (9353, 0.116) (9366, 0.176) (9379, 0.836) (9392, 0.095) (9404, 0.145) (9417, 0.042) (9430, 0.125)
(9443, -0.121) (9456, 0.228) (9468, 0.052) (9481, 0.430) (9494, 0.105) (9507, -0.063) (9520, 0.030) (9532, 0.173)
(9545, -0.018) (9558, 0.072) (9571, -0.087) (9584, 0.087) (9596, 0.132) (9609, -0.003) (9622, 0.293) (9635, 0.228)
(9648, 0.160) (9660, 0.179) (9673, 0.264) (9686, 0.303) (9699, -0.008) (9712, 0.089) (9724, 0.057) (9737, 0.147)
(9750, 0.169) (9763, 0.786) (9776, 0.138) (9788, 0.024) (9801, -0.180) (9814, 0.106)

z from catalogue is 0.949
